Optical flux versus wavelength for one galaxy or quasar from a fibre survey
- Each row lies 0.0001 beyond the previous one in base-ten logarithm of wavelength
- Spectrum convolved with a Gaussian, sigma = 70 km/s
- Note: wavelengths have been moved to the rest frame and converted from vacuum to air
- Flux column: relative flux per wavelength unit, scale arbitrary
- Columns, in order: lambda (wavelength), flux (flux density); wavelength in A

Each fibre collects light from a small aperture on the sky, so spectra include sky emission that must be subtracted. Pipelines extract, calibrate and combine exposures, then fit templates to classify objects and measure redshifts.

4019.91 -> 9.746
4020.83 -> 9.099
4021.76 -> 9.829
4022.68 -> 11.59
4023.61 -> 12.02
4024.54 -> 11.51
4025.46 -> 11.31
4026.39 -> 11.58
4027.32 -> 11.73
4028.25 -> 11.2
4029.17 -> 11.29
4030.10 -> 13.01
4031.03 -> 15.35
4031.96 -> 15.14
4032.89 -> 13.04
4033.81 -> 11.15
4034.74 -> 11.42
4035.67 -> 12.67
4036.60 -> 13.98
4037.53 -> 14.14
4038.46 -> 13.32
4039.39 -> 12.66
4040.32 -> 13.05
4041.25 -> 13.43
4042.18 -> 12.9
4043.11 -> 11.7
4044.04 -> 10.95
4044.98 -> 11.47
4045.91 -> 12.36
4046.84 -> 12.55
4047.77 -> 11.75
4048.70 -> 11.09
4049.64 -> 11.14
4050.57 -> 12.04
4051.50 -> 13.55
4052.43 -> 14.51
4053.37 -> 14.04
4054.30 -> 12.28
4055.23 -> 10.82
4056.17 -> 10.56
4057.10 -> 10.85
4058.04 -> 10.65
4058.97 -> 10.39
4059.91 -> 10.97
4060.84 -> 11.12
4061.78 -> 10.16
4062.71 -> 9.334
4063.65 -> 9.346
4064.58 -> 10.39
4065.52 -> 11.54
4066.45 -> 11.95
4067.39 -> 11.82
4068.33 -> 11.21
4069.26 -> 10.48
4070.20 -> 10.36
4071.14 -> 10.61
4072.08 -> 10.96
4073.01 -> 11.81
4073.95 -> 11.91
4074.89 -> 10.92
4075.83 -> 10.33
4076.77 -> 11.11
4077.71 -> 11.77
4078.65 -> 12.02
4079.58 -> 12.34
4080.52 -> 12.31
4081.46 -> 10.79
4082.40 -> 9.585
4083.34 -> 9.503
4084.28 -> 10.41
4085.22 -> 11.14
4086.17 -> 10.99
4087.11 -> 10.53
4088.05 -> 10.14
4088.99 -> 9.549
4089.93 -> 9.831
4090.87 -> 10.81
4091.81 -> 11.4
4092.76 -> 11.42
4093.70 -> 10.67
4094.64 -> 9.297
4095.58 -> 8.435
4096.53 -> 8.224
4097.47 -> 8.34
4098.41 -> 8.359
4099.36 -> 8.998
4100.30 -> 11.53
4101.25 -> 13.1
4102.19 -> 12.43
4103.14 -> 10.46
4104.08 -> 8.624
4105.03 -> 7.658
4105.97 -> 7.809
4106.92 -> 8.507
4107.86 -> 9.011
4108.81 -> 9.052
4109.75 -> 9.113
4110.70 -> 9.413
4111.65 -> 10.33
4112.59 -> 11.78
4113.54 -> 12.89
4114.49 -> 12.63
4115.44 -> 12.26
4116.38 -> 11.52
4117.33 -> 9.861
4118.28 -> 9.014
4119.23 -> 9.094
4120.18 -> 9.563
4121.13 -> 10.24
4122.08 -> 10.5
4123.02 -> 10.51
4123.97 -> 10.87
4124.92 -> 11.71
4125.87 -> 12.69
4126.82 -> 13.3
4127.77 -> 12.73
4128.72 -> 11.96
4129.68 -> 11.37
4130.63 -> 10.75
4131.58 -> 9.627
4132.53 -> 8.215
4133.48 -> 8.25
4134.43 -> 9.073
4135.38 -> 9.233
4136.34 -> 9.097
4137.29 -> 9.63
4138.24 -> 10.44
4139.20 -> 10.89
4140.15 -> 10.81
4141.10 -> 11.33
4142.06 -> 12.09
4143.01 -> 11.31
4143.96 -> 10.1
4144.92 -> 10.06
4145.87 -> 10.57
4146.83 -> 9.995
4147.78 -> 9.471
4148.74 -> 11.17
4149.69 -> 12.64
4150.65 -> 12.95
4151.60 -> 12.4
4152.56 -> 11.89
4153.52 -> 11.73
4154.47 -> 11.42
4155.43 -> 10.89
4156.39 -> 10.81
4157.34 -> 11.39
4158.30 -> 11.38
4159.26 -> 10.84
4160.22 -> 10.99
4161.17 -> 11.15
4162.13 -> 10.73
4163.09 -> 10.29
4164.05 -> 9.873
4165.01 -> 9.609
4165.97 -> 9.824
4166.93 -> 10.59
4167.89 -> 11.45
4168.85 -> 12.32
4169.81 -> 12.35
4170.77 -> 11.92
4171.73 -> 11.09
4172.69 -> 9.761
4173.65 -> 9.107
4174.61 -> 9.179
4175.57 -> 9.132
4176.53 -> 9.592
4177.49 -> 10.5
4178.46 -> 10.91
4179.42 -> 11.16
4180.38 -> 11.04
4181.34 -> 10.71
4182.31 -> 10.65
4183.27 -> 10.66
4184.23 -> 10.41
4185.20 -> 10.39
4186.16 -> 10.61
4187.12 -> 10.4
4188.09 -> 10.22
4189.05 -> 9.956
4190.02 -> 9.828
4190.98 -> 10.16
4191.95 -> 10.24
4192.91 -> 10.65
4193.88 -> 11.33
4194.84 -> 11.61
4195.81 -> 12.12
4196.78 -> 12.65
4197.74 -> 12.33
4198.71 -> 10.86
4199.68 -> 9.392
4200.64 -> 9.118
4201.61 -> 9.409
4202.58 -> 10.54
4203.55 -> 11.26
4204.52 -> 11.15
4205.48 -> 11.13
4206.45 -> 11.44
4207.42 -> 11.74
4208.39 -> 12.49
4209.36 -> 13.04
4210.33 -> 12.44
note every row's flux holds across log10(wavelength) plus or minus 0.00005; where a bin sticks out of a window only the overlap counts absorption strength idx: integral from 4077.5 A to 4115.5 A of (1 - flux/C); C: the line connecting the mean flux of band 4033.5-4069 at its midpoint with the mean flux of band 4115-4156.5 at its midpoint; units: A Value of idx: 3.2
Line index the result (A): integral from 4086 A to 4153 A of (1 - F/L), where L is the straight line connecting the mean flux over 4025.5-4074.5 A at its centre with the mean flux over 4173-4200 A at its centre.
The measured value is 4.6 A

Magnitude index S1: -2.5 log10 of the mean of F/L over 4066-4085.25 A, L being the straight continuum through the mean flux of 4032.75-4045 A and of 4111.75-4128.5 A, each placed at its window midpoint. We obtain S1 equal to 0.082 mag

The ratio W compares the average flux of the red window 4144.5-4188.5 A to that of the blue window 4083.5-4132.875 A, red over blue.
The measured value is 1.04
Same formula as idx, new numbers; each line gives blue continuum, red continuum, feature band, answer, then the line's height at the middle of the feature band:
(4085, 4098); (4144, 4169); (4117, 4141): 0.41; 10.6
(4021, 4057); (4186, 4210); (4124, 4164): 1.78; 11.4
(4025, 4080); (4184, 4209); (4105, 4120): 1.78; 11.4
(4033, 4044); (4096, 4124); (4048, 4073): 1.36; 11.9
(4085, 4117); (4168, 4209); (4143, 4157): -0.87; 10.5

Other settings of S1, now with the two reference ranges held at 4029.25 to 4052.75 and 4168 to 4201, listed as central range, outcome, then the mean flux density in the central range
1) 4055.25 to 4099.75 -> 0.157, 10.5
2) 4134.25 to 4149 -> 0.094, 10.3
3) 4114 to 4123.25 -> 0.106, 10.5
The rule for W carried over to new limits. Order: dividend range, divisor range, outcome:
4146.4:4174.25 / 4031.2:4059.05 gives 0.89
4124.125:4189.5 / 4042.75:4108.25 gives 1.00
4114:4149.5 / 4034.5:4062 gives 0.88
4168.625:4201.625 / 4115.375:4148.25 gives 1.01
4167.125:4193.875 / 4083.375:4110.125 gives 1.07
